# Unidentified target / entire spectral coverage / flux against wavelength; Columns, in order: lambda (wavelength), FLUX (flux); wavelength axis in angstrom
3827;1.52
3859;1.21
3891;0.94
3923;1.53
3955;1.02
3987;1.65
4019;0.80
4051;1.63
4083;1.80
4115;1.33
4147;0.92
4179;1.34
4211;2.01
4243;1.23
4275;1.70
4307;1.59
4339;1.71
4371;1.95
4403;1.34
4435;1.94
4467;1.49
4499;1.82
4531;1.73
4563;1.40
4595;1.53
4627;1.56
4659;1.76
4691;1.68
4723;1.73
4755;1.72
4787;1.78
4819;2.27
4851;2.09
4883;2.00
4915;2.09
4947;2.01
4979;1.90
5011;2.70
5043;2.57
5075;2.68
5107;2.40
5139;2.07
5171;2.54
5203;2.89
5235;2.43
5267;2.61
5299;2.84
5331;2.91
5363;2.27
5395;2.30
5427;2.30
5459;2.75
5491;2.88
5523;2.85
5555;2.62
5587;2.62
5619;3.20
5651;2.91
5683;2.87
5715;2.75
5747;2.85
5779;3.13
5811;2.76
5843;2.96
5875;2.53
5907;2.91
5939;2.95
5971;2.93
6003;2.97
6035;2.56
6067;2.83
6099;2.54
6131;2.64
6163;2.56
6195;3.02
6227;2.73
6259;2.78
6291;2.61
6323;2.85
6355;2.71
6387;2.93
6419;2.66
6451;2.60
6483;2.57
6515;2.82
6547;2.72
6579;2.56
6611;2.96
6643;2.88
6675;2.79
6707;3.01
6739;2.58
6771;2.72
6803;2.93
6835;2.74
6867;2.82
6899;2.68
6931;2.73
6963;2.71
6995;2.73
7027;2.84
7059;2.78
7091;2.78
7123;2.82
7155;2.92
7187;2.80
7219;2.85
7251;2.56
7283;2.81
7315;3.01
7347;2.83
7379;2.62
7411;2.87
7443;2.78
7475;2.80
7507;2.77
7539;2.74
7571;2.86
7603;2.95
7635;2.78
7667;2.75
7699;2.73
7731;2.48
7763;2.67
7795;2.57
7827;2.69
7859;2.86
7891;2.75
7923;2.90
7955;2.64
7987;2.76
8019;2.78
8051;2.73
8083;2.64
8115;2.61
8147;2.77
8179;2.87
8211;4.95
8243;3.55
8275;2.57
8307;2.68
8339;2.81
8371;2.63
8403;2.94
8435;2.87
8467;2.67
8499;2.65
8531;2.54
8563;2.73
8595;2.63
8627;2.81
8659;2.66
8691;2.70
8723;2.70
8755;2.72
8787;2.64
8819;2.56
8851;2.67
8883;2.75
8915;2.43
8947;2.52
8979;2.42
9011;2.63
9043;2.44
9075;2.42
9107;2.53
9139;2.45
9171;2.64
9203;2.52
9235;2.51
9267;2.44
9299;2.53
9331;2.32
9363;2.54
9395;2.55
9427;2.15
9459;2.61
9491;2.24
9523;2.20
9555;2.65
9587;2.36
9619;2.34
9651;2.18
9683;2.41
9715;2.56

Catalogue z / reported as 0.25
